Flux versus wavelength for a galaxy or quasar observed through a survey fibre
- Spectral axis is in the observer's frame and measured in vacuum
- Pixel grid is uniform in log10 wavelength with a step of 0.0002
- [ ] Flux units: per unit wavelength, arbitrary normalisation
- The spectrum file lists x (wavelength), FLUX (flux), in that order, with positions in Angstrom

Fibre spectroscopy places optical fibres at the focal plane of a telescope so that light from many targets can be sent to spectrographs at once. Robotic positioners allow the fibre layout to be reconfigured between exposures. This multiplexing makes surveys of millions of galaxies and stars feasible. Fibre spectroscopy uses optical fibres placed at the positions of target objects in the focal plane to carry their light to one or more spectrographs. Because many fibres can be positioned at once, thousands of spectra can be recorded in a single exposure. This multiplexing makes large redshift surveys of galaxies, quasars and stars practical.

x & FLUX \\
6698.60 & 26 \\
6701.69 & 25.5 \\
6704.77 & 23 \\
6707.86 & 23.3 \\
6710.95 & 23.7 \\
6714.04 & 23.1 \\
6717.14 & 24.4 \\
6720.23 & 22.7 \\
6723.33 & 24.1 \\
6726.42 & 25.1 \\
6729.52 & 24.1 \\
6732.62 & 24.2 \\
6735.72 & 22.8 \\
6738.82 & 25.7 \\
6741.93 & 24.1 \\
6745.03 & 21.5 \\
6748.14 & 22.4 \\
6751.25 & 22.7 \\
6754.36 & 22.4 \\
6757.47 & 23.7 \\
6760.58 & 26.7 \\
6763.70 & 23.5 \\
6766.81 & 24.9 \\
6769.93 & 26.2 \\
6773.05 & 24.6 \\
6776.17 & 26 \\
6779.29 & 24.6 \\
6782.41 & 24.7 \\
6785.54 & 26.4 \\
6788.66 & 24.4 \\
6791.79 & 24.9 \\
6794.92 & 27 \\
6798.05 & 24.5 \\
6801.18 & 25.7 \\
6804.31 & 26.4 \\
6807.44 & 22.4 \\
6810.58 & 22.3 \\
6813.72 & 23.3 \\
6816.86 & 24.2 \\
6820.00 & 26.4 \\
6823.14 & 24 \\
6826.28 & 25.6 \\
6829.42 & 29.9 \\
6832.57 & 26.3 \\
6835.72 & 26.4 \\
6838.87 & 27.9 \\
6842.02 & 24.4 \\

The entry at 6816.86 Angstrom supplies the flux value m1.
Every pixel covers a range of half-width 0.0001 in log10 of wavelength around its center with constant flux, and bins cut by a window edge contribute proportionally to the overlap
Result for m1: 24.2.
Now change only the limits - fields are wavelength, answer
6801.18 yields 25.7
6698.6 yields 26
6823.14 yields 24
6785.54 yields 26.4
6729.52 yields 24.1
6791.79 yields 24.9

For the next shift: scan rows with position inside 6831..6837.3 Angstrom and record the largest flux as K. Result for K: 26.4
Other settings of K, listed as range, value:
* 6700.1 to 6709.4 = 25.5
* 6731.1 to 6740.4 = 25.7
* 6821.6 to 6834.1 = 29.9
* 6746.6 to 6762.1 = 26.7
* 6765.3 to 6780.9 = 26.2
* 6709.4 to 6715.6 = 23.7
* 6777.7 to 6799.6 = 27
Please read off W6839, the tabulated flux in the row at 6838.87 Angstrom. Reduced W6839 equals 27.9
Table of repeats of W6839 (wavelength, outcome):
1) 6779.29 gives 24.6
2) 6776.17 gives 26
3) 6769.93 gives 26.2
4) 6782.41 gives 24.7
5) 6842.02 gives 24.4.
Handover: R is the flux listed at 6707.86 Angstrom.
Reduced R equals 23.3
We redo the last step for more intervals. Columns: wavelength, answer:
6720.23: 22.7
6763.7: 23.5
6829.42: 29.9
